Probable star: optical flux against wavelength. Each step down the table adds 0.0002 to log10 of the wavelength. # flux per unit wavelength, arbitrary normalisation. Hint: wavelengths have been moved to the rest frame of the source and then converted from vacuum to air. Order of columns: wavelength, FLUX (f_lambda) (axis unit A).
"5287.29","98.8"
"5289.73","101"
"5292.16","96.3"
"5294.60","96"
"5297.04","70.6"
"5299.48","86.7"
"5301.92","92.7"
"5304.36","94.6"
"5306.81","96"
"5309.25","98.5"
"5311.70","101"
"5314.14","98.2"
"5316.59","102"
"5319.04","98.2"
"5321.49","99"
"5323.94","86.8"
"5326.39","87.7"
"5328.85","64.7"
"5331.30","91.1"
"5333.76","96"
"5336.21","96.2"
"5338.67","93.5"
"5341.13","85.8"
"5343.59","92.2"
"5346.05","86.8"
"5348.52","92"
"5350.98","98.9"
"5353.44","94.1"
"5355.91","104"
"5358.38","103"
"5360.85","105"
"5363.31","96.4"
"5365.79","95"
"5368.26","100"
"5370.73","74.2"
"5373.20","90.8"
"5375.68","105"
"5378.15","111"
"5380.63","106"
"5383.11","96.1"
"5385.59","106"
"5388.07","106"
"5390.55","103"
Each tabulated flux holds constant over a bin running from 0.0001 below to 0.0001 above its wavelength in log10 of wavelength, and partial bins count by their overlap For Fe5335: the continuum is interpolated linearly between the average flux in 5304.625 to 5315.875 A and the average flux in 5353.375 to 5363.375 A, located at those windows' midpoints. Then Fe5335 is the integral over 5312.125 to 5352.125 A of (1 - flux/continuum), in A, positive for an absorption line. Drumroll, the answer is 3.1 A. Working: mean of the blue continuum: 98.2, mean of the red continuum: 102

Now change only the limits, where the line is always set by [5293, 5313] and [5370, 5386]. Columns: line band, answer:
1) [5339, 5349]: 0.67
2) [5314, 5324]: -0.46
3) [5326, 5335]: 0.95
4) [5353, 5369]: -0.43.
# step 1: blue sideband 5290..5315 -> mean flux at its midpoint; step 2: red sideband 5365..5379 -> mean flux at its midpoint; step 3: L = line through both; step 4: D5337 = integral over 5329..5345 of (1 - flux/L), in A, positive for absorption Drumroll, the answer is 0.7 A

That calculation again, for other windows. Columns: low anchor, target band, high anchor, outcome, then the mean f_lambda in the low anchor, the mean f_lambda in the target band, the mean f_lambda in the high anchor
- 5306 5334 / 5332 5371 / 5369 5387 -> 0.43 A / 93.1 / 95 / 98.6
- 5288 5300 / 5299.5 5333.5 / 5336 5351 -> -0.74 A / 90.7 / 93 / 91.4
